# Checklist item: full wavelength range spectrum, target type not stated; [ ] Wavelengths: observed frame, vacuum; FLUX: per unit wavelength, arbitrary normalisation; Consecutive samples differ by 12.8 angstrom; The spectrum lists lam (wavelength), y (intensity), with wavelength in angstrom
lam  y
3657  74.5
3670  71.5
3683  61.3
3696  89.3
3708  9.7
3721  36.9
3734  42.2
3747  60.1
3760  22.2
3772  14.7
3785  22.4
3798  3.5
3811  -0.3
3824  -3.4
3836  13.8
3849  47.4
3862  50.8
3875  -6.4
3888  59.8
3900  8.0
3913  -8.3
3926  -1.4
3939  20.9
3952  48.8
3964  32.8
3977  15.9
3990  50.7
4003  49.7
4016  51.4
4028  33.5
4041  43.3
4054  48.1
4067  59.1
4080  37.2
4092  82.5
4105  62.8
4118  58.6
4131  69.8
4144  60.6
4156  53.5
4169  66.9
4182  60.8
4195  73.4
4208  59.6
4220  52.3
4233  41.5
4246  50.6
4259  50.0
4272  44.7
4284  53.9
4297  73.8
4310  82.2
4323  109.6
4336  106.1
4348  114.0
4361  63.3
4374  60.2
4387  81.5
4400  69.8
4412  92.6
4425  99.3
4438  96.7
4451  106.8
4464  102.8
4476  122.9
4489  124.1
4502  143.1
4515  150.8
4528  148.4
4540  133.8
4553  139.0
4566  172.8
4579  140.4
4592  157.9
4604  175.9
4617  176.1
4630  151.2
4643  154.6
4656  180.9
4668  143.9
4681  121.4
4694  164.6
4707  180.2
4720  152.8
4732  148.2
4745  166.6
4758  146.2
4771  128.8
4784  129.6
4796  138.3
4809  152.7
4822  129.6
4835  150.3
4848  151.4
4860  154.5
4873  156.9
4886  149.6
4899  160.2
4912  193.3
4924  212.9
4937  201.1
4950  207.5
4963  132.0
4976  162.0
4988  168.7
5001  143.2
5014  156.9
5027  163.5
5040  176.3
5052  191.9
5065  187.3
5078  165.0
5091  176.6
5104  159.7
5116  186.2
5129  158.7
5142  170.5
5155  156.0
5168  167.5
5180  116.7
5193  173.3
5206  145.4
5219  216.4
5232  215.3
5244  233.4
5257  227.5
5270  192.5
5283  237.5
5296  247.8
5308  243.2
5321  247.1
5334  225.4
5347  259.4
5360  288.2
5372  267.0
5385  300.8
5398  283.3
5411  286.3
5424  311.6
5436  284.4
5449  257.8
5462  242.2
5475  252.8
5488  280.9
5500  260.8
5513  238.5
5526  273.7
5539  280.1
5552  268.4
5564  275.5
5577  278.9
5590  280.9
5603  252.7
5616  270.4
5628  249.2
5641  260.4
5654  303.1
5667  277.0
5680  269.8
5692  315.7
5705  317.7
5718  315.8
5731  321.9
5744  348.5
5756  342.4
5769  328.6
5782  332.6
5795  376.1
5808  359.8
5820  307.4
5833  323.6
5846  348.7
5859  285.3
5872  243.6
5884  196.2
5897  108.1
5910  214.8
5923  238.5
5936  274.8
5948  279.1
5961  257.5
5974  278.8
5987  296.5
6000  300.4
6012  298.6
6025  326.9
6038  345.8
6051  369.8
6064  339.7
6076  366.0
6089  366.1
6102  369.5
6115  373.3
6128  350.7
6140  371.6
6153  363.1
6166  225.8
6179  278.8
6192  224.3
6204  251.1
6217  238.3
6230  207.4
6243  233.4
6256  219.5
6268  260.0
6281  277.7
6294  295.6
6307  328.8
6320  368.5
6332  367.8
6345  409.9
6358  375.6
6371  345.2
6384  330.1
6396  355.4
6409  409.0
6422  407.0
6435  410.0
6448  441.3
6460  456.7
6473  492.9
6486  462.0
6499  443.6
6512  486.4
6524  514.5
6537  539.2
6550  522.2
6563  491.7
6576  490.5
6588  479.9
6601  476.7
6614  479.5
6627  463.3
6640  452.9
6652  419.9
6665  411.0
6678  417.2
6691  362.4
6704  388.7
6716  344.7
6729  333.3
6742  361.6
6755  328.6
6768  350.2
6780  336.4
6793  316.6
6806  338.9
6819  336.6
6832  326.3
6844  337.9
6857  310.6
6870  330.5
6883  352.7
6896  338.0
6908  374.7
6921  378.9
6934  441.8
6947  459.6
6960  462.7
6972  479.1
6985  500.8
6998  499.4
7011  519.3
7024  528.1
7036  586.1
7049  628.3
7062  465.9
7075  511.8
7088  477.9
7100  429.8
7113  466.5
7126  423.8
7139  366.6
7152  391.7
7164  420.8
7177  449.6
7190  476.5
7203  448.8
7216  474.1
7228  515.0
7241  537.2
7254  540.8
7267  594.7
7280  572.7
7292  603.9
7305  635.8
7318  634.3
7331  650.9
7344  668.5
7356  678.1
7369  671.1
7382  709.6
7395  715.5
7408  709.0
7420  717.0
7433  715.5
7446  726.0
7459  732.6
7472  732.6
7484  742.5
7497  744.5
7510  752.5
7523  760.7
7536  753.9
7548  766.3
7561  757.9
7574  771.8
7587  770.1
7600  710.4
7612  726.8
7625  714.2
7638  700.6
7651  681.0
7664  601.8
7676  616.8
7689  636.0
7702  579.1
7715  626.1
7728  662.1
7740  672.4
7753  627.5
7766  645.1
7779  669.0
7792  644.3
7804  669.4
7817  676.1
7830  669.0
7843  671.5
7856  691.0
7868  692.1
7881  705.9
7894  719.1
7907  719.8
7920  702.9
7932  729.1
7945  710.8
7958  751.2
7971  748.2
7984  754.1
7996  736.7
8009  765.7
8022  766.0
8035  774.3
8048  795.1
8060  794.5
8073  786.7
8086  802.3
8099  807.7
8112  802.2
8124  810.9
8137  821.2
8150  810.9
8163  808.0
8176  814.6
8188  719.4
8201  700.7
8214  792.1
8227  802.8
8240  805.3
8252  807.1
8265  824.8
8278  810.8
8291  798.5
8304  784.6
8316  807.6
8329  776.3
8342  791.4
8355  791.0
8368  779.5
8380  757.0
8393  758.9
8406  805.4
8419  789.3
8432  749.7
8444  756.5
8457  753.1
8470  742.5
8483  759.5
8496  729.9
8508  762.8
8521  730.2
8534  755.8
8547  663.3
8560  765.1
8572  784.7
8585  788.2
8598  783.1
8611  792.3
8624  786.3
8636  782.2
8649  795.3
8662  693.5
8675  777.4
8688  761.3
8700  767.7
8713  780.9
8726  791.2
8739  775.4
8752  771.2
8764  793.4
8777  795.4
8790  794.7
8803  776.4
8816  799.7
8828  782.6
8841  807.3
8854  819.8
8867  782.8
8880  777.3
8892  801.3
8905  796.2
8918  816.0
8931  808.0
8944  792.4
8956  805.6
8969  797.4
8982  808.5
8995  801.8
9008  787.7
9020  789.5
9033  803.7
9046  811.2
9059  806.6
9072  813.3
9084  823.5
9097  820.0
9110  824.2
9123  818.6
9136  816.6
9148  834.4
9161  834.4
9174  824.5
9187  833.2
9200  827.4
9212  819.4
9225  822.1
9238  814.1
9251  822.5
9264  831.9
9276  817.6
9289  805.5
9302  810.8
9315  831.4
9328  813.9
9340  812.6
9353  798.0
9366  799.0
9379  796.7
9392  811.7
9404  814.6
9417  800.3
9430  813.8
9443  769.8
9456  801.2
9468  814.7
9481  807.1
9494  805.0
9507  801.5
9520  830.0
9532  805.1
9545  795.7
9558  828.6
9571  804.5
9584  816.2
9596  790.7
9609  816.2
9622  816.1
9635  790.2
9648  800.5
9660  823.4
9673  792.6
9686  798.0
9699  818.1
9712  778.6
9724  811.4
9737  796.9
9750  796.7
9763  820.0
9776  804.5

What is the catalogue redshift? 0.000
